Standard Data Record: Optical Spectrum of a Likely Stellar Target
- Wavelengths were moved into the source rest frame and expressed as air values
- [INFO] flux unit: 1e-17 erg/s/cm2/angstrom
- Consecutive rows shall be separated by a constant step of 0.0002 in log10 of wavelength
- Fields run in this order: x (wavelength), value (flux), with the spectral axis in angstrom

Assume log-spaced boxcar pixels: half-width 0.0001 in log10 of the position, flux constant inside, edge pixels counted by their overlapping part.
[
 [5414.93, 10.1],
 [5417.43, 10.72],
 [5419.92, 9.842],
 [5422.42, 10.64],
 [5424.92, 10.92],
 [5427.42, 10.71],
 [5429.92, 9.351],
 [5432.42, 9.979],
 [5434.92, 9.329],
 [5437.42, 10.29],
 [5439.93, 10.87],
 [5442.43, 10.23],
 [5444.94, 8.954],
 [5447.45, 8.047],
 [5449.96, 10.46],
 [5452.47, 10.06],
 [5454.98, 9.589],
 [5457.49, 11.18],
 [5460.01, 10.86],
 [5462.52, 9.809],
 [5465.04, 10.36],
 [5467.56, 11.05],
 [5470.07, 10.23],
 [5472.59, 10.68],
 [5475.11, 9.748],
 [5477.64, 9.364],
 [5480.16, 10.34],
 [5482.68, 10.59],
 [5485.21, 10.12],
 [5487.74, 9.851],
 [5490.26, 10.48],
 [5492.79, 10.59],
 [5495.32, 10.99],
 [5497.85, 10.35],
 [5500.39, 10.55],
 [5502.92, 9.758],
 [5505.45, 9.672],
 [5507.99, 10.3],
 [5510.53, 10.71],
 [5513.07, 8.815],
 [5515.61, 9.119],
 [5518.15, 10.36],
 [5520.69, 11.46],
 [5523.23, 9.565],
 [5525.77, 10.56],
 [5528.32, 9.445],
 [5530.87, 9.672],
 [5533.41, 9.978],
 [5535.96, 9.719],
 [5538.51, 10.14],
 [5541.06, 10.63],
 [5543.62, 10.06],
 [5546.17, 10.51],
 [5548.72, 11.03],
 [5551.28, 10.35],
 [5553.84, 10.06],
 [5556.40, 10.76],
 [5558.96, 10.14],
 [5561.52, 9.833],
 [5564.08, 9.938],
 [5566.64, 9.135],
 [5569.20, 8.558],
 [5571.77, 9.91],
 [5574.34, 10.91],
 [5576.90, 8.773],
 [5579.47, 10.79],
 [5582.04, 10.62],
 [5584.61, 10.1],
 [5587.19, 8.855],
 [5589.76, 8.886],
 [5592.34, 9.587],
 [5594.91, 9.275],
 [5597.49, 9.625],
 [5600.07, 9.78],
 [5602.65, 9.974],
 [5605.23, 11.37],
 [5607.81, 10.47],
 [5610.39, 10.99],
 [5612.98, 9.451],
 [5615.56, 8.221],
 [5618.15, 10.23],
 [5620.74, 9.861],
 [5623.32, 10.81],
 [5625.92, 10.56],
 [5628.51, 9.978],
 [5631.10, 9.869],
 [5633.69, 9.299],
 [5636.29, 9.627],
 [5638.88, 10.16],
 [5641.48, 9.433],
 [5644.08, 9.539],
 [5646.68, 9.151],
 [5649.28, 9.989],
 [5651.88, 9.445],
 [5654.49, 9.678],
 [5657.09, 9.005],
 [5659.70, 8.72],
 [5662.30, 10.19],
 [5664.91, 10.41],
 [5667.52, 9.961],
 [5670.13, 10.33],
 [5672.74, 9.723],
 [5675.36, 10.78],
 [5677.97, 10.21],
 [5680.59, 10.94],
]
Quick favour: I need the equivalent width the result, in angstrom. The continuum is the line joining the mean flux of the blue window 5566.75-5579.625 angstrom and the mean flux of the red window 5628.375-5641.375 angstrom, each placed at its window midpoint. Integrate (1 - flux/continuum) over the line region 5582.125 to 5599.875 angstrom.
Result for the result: 0.3 angstrom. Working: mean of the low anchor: 9.64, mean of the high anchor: 9.74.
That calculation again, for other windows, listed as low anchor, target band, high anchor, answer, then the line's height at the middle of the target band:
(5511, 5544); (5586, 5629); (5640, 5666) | -0.8 angstrom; 9.71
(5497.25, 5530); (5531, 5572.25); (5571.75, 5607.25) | -0.3 angstrom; 9.97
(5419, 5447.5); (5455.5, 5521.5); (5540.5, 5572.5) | -1.5 angstrom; 10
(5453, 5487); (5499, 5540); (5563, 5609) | 0.4 angstrom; 10.1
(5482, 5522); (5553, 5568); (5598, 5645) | 0.2 angstrom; 10.1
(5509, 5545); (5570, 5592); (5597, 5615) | 0.7 angstrom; 10.1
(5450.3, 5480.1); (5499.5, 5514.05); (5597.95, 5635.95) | 0.3 angstrom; 10.2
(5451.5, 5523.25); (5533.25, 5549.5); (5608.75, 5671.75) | -0.3 angstrom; 10.1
